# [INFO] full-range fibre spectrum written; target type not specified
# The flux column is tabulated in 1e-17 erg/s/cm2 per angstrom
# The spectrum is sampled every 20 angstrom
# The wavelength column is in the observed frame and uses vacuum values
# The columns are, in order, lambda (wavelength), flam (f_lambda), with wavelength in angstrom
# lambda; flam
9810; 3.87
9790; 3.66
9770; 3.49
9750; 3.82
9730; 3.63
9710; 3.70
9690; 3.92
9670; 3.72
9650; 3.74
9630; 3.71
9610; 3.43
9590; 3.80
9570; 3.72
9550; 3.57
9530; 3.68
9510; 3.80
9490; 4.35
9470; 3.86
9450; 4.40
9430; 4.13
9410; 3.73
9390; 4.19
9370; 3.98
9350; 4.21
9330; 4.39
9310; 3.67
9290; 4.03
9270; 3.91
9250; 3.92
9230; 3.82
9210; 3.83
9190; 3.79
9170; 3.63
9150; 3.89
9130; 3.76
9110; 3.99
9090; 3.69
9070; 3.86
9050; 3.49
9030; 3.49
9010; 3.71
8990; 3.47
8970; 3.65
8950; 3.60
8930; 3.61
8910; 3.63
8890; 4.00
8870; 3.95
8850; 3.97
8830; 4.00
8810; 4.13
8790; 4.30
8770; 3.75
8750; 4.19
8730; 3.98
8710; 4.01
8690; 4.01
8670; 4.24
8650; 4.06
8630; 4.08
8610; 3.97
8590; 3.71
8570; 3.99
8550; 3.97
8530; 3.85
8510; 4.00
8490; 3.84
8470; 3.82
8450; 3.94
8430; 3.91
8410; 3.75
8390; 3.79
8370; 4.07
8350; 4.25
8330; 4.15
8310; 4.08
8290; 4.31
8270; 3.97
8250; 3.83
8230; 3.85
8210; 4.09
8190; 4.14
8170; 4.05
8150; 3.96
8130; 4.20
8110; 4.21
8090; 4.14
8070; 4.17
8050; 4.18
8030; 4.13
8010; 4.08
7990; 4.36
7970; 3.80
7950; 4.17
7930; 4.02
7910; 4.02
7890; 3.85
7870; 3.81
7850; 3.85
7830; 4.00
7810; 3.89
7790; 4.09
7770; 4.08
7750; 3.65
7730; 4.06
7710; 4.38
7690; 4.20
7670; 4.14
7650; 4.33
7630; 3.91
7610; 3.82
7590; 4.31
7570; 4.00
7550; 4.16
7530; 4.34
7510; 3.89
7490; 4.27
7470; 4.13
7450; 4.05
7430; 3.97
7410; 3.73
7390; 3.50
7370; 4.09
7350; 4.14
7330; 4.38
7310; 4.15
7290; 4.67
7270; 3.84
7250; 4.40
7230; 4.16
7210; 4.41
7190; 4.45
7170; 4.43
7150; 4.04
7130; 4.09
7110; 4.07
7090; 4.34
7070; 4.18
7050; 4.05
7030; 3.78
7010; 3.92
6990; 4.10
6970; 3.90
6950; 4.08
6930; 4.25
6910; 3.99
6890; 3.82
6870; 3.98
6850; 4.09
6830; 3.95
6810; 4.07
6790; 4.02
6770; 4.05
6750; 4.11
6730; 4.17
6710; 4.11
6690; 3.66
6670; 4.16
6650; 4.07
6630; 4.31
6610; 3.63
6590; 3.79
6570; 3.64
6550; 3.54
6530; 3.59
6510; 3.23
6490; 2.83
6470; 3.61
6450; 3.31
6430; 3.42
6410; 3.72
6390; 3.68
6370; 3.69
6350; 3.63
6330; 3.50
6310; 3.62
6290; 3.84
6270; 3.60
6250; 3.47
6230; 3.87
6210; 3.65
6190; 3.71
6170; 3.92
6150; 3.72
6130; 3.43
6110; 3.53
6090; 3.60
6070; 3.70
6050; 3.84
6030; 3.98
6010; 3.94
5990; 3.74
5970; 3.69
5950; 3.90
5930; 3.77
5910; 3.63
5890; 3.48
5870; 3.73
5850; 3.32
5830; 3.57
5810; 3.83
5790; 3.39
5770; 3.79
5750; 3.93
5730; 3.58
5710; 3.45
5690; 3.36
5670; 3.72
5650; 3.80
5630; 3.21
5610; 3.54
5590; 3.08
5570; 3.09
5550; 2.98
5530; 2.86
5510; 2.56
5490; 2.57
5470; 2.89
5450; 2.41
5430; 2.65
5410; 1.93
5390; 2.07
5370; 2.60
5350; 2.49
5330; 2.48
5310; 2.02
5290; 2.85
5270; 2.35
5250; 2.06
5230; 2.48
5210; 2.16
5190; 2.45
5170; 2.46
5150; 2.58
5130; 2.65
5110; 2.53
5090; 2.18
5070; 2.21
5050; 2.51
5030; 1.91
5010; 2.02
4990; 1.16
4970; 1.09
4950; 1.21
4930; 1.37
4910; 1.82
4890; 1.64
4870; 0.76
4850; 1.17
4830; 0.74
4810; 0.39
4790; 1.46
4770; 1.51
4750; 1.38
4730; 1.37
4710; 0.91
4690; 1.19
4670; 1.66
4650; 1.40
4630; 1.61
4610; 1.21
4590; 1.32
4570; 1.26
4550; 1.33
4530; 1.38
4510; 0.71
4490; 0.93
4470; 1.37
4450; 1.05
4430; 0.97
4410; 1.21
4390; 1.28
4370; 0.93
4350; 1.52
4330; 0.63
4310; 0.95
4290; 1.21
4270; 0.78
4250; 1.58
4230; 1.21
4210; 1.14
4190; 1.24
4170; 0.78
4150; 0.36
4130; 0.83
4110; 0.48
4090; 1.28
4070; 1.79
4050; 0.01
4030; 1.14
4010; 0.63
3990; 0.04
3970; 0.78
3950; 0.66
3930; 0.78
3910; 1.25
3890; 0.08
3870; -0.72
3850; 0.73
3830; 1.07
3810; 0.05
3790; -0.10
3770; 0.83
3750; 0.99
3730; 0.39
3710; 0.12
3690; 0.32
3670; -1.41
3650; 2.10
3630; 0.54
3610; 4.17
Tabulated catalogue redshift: 0.26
